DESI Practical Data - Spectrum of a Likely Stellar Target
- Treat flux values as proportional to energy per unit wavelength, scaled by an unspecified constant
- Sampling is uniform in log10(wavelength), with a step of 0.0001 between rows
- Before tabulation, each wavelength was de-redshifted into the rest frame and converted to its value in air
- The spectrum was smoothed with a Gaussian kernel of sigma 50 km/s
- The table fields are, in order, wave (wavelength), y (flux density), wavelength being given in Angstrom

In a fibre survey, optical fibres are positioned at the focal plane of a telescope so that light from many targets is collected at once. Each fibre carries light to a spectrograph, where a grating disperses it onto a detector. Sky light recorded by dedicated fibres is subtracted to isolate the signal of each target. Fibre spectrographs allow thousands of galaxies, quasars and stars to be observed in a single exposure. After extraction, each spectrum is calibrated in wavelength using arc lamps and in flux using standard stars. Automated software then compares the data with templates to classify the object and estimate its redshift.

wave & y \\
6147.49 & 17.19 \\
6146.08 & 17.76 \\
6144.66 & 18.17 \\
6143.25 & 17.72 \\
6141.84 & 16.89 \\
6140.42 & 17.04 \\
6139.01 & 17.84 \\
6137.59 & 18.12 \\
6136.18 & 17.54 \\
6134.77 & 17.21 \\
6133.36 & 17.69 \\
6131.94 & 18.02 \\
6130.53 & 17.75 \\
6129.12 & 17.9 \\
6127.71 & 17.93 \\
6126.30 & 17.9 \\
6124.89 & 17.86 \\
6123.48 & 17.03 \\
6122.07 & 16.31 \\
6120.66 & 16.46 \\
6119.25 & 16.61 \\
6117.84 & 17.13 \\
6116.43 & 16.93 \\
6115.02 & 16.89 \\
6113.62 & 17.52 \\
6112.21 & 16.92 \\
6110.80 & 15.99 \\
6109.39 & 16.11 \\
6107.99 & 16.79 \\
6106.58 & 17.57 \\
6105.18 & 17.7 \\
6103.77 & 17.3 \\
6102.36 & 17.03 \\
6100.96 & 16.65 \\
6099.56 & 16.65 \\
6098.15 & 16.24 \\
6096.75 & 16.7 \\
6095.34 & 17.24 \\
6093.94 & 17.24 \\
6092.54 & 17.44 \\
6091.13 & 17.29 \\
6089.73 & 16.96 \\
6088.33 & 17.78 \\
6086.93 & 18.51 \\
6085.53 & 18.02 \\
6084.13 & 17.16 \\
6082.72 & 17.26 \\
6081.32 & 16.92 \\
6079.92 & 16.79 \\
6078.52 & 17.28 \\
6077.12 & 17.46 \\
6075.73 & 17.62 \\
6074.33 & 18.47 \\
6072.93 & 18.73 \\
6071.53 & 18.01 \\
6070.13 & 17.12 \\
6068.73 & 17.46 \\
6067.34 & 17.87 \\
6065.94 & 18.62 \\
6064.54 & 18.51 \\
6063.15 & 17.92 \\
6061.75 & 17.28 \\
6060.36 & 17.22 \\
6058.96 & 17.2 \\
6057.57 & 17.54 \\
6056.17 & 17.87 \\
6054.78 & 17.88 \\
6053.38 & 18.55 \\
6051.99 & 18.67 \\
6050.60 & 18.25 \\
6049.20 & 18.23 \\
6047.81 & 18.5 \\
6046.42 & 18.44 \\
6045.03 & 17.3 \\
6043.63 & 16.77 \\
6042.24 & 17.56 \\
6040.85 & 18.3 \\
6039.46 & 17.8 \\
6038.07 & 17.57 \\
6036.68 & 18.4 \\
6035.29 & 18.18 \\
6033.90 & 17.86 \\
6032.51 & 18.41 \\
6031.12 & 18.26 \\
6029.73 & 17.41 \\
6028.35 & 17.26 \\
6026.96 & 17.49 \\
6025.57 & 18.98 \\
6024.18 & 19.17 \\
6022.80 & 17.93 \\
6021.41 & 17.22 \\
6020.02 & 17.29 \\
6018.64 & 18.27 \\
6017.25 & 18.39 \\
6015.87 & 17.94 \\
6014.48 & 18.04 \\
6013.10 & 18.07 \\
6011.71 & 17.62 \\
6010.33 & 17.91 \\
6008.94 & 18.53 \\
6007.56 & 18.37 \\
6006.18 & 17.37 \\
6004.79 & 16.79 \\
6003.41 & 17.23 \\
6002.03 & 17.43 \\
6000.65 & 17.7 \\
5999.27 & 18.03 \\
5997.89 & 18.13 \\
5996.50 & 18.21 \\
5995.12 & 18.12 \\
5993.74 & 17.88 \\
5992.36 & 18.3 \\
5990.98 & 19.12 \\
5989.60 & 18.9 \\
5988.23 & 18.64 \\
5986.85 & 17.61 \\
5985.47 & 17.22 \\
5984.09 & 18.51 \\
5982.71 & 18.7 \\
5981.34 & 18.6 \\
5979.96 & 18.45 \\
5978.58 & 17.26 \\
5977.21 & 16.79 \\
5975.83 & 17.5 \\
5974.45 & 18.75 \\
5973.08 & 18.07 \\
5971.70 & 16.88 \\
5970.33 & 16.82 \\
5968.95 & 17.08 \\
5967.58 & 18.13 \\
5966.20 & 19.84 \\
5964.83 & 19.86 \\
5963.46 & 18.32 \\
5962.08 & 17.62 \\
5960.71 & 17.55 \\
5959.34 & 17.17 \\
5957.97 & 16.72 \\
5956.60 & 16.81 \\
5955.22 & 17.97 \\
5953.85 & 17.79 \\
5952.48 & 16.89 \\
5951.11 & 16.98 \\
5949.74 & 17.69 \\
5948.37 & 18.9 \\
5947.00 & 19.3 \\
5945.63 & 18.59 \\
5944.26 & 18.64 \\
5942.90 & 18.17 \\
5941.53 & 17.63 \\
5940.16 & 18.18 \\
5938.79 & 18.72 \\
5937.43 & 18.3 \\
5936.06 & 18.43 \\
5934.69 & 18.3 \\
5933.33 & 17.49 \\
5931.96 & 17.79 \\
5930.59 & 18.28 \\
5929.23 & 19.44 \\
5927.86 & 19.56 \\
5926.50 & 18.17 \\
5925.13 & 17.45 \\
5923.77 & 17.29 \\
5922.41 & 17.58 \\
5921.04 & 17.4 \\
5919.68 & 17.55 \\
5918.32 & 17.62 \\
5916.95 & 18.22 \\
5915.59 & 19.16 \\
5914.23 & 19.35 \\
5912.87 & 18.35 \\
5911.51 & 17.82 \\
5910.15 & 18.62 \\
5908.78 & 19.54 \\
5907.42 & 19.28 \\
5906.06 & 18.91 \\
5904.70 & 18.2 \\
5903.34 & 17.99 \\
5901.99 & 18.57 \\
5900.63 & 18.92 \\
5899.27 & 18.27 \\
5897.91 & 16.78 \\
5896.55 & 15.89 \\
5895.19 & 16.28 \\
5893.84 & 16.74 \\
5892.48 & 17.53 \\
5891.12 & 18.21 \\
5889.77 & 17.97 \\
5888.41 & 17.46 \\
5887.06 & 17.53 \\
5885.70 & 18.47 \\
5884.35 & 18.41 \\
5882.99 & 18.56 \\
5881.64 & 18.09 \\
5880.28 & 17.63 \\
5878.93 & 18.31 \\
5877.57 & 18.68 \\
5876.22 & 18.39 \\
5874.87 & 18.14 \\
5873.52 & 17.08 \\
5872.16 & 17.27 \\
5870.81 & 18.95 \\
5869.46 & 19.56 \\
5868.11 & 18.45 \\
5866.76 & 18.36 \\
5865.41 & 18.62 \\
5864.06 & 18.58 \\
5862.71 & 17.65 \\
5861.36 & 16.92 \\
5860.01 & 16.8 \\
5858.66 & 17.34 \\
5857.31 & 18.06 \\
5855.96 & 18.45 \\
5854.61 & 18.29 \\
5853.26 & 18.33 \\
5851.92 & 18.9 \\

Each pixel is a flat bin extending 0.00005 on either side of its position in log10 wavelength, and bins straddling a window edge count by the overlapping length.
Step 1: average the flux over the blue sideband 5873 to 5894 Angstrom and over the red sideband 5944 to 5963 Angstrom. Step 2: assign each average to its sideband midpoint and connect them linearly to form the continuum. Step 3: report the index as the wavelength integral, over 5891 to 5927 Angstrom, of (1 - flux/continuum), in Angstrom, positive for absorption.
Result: -0.2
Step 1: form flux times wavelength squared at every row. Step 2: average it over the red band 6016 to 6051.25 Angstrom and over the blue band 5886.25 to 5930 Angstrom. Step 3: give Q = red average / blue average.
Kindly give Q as 1.04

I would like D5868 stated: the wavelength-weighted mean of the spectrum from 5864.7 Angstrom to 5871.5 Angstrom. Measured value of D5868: 18.8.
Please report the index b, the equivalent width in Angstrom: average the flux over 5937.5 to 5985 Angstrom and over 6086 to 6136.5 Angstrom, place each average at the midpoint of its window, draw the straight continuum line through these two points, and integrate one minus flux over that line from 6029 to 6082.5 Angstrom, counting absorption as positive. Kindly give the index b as -1.1 Angstrom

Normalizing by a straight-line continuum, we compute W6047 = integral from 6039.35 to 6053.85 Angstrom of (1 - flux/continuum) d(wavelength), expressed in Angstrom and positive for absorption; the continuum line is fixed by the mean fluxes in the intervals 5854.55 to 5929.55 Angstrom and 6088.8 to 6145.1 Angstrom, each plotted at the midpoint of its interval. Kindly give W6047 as -0.5 Angstrom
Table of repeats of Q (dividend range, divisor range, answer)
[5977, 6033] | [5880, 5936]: 1.03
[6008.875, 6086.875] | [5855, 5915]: 1.04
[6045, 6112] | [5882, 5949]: 1.02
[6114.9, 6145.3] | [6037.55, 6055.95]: 1.00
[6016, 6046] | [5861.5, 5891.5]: 1.04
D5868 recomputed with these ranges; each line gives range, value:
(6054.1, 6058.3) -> 17.8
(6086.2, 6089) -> 18.2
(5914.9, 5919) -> 18.3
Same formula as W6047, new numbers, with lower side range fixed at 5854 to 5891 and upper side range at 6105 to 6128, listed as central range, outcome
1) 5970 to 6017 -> -1.0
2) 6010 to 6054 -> -1.6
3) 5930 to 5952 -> -0.5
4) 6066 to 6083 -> -0.4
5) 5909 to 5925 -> -0.2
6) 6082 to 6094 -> -0.3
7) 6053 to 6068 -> -0.5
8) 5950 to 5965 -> 0.1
